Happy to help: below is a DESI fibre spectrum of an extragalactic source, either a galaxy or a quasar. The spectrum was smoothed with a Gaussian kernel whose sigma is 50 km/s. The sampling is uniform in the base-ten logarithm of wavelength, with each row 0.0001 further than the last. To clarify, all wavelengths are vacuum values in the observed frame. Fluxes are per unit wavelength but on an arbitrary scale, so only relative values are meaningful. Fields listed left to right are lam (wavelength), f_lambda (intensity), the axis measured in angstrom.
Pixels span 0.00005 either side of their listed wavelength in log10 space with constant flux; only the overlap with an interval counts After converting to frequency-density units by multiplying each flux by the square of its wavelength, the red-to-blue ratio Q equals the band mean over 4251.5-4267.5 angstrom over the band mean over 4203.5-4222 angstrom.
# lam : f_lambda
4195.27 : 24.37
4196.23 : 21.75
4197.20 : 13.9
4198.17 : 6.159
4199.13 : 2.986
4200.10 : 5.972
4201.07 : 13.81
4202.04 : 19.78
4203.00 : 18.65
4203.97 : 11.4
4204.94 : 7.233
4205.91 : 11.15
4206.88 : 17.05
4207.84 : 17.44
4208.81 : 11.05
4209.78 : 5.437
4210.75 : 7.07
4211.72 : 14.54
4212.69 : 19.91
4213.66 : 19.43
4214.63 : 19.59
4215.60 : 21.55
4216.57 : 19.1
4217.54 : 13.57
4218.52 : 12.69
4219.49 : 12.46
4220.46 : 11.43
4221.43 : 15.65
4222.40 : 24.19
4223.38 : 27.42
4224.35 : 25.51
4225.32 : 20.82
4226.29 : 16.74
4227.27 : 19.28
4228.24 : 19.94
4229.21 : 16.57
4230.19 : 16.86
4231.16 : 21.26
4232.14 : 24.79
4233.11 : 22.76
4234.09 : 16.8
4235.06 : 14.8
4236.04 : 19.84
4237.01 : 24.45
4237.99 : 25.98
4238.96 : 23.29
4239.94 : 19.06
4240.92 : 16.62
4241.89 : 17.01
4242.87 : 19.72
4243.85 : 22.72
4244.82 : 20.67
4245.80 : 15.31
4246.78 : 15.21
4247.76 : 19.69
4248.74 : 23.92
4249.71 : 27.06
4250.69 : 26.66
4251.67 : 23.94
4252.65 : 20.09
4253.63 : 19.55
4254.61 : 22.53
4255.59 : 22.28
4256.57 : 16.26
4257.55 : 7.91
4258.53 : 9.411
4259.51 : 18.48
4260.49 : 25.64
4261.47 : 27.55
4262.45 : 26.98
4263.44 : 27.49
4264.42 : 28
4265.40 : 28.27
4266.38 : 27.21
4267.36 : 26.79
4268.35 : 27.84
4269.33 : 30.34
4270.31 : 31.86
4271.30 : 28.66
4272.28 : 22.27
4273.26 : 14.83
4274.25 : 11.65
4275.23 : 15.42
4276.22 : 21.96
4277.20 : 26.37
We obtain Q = 1.60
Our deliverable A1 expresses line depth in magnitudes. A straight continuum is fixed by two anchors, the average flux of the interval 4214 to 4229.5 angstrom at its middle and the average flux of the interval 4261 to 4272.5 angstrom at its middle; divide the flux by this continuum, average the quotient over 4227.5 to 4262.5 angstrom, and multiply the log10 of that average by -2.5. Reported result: 0.149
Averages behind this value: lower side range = 18.6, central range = 20.2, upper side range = 27.9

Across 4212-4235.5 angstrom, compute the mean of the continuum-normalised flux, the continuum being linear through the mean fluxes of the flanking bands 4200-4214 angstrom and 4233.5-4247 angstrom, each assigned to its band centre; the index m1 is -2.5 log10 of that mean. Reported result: -0.15 mag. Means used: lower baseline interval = 13.5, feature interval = 18.9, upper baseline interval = 19.5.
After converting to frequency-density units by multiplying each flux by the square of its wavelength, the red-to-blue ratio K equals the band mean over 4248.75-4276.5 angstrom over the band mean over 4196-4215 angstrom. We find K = 1.79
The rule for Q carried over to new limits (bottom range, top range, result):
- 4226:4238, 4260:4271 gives 1.44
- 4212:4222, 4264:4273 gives 1.71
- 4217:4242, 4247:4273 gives 1.24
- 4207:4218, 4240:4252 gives 1.36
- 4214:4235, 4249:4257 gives 1.20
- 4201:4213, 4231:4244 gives 1.57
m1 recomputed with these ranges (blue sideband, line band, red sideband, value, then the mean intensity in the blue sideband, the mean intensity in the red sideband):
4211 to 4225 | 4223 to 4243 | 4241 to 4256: -0.05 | 18.2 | 21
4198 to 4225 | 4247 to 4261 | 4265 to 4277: 0.06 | 14.9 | 24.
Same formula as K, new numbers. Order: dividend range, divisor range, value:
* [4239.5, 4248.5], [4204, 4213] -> 1.56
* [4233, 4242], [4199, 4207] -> 1.68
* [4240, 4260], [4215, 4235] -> 1.03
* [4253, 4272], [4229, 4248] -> 1.22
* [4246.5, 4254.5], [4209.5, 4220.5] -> 1.50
